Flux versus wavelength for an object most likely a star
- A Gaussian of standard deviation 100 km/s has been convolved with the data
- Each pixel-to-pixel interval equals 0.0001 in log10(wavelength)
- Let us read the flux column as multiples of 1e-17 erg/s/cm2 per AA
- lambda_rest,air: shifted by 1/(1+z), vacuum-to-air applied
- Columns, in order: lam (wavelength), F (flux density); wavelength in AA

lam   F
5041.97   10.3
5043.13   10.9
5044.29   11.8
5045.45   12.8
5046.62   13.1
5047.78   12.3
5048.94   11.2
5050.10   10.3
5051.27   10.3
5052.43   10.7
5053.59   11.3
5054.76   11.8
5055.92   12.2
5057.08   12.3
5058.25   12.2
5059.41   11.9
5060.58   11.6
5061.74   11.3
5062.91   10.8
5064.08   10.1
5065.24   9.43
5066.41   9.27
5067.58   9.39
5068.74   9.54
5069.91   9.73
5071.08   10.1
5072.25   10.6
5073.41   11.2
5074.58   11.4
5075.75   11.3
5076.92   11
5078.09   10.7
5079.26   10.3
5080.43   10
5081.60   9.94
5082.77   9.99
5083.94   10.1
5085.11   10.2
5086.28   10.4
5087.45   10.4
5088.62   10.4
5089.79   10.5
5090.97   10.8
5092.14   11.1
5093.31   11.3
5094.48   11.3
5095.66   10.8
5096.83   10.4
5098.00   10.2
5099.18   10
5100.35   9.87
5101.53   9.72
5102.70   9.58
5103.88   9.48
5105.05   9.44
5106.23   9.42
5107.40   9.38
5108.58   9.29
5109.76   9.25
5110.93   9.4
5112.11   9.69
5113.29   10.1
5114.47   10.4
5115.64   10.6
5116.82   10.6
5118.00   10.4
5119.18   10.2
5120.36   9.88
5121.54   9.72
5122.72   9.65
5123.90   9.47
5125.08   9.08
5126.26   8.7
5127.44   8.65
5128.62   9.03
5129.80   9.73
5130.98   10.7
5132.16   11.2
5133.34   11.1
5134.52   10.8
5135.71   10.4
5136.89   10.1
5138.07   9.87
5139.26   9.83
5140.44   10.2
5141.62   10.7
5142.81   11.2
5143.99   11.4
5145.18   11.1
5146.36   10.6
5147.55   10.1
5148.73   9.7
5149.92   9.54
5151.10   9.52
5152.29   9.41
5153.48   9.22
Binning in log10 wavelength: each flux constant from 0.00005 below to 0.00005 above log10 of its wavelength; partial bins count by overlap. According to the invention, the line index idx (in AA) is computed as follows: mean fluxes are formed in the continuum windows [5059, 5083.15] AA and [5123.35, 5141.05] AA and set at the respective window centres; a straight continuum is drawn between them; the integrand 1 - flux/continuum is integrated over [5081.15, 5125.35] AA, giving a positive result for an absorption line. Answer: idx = 0.5 AA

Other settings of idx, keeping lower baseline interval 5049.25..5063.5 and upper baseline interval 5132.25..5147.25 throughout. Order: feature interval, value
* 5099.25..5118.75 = 2.0 AA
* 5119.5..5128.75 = 1.2 AA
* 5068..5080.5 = 0.8 AA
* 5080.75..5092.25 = 0.8 AA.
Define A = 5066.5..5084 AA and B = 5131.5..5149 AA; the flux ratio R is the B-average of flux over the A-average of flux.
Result 1.02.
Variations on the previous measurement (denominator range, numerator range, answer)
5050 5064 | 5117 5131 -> 0.84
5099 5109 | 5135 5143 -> 1.07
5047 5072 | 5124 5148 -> 0.94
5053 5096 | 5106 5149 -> 0.94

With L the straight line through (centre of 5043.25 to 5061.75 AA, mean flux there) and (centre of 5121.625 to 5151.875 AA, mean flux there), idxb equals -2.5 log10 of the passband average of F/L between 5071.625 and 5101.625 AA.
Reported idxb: 0.05 mag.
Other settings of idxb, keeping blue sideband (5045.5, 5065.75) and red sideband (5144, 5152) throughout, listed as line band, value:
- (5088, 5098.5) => 0.01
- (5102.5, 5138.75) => 0.07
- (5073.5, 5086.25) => 0.06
